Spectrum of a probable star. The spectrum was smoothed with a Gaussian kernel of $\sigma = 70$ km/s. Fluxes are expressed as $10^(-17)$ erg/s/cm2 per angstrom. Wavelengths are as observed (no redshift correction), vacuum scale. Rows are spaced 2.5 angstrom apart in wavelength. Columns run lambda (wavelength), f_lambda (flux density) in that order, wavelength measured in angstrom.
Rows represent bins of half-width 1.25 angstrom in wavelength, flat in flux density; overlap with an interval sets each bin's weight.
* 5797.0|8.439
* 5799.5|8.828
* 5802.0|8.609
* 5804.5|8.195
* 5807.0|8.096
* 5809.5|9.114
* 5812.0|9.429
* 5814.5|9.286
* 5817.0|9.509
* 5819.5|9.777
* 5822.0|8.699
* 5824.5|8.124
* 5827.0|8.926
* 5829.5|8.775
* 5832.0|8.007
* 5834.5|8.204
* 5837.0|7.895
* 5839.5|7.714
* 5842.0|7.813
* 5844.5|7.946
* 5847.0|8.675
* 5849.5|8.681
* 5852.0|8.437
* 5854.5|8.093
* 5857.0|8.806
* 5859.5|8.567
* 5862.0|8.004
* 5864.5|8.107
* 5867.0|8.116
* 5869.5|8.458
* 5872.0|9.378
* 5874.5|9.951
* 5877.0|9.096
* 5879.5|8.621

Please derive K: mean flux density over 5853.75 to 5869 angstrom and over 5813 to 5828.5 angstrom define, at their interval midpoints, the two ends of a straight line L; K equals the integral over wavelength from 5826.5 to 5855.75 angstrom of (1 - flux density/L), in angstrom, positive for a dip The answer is 1.44 angstrom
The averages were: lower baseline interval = 9.06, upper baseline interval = 8.3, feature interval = 8.25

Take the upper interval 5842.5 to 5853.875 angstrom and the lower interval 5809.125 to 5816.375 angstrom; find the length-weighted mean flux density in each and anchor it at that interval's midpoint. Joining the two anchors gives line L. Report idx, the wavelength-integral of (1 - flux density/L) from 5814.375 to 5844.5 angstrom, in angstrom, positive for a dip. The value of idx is 1.3 angstrom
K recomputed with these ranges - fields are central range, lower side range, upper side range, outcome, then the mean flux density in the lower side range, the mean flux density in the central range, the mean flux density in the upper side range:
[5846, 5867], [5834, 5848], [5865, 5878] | 0.2 angstrom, 8.02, 8.4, 8.95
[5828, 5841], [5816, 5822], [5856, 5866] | 1.3 angstrom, 9.45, 8.13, 8.35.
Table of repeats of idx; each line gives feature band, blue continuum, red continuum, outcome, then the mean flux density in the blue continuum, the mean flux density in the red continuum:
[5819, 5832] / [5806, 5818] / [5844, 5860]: 0.24 angstrom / 9.1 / 8.48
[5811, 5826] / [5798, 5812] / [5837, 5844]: -1.44 angstrom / 8.64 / 7.81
